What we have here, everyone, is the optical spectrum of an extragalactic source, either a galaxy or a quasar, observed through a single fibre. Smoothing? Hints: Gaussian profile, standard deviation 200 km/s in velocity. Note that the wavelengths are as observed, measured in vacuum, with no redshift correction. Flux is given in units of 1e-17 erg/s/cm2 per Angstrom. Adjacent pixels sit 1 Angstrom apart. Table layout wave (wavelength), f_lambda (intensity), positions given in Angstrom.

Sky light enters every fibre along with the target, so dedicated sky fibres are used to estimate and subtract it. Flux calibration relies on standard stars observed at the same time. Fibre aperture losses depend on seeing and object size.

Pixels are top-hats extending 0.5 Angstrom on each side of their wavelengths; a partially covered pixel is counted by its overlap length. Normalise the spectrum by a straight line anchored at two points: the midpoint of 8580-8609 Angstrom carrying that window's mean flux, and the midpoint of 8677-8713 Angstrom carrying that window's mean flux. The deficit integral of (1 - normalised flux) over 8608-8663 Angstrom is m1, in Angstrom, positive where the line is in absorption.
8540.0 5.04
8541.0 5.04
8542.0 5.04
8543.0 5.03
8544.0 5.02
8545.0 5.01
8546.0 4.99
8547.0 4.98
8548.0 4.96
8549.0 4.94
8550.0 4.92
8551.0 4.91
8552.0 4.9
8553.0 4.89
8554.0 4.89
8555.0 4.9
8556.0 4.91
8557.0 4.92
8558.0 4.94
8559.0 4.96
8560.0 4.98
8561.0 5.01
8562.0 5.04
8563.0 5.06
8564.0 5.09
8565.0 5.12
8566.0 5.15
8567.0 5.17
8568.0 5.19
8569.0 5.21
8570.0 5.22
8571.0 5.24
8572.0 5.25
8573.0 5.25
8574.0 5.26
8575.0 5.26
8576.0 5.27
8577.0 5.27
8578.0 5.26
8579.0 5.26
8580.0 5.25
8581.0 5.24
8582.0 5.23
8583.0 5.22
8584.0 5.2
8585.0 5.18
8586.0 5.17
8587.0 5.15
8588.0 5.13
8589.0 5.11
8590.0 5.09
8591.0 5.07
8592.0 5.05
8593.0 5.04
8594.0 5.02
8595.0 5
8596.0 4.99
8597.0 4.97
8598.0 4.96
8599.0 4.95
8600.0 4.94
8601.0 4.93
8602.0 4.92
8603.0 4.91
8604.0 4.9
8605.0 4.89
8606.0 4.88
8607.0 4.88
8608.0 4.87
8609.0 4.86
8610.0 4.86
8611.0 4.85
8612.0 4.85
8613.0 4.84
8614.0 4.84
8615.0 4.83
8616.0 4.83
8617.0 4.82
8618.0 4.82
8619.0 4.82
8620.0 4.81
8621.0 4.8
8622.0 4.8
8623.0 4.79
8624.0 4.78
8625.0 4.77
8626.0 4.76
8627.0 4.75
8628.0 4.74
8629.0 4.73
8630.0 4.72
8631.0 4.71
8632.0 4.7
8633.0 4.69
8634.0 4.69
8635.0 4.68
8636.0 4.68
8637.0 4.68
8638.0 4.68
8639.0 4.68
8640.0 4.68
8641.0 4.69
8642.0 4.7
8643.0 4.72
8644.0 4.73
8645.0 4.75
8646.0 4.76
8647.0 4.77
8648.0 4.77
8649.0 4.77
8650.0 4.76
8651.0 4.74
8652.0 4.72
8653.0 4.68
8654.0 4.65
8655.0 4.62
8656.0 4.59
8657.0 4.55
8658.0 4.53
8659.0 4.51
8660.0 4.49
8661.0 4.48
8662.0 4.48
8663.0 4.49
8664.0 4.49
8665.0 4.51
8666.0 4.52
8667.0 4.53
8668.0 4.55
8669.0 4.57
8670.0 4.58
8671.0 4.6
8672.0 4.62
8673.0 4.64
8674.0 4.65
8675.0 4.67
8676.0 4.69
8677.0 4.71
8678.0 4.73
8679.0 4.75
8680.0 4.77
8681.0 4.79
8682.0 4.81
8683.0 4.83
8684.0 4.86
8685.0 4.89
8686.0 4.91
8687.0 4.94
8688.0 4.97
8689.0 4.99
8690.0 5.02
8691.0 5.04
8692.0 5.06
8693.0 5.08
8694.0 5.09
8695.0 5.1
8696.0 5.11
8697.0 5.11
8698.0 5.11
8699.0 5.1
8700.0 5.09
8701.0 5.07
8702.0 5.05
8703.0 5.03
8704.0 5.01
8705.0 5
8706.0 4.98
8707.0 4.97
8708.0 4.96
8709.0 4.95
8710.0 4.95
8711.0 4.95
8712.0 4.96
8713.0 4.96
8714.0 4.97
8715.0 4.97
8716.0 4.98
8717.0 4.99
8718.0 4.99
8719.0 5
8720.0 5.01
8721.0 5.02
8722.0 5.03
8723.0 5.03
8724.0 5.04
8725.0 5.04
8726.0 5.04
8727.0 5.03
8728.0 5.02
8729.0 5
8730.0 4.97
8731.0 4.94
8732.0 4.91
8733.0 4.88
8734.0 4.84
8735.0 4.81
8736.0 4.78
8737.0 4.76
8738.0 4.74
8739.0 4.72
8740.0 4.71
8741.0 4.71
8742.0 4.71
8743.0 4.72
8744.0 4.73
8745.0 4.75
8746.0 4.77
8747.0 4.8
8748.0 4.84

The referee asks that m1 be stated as 3.1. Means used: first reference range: 5.03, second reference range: 4.97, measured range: 4.72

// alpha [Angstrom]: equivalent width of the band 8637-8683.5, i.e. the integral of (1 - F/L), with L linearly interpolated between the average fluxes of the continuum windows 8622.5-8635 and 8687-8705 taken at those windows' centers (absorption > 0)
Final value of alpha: 2.2 Angstrom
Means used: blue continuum 4.73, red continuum 5.06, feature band 4.65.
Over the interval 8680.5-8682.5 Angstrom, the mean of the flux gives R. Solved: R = 4.8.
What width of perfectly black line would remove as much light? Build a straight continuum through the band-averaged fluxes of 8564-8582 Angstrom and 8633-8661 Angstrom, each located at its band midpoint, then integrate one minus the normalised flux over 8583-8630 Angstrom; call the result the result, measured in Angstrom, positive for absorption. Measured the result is 0.5 Angstrom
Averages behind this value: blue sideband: 5.22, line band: 4.92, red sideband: 4.67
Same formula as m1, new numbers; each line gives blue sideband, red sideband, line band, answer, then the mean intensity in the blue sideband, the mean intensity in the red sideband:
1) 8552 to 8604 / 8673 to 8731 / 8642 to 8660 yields 1.2 Angstrom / 5.09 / 4.96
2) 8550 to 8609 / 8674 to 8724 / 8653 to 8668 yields 1.4 Angstrom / 5.06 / 4.96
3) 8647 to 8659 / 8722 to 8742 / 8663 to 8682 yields 0.4 Angstrom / 4.67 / 4.89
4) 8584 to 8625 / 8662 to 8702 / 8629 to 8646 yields 0.6 Angstrom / 4.93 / 4.82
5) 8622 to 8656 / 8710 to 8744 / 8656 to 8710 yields 0.1 Angstrom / 4.72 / 4.91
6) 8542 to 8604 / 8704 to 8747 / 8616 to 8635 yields 1.0 Angstrom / 5.07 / 4.91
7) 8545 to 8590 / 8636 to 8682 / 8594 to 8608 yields 0.0 Angstrom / 5.1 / 4.65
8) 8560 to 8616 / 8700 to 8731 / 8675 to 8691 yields 0.5 Angstrom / 5.06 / 5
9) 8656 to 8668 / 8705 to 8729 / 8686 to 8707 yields -1.0 Angstrom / 4.51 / 4.99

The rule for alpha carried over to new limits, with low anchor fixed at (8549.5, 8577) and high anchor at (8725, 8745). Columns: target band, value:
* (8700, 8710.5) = -0.2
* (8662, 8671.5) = 0.8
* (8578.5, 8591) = -0.3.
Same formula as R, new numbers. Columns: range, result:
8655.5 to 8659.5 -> 4.54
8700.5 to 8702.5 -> 5.06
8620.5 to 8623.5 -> 4.8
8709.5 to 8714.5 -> 4.96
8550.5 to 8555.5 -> 4.9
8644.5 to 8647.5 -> 4.76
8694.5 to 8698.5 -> 5.11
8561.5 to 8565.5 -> 5.08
